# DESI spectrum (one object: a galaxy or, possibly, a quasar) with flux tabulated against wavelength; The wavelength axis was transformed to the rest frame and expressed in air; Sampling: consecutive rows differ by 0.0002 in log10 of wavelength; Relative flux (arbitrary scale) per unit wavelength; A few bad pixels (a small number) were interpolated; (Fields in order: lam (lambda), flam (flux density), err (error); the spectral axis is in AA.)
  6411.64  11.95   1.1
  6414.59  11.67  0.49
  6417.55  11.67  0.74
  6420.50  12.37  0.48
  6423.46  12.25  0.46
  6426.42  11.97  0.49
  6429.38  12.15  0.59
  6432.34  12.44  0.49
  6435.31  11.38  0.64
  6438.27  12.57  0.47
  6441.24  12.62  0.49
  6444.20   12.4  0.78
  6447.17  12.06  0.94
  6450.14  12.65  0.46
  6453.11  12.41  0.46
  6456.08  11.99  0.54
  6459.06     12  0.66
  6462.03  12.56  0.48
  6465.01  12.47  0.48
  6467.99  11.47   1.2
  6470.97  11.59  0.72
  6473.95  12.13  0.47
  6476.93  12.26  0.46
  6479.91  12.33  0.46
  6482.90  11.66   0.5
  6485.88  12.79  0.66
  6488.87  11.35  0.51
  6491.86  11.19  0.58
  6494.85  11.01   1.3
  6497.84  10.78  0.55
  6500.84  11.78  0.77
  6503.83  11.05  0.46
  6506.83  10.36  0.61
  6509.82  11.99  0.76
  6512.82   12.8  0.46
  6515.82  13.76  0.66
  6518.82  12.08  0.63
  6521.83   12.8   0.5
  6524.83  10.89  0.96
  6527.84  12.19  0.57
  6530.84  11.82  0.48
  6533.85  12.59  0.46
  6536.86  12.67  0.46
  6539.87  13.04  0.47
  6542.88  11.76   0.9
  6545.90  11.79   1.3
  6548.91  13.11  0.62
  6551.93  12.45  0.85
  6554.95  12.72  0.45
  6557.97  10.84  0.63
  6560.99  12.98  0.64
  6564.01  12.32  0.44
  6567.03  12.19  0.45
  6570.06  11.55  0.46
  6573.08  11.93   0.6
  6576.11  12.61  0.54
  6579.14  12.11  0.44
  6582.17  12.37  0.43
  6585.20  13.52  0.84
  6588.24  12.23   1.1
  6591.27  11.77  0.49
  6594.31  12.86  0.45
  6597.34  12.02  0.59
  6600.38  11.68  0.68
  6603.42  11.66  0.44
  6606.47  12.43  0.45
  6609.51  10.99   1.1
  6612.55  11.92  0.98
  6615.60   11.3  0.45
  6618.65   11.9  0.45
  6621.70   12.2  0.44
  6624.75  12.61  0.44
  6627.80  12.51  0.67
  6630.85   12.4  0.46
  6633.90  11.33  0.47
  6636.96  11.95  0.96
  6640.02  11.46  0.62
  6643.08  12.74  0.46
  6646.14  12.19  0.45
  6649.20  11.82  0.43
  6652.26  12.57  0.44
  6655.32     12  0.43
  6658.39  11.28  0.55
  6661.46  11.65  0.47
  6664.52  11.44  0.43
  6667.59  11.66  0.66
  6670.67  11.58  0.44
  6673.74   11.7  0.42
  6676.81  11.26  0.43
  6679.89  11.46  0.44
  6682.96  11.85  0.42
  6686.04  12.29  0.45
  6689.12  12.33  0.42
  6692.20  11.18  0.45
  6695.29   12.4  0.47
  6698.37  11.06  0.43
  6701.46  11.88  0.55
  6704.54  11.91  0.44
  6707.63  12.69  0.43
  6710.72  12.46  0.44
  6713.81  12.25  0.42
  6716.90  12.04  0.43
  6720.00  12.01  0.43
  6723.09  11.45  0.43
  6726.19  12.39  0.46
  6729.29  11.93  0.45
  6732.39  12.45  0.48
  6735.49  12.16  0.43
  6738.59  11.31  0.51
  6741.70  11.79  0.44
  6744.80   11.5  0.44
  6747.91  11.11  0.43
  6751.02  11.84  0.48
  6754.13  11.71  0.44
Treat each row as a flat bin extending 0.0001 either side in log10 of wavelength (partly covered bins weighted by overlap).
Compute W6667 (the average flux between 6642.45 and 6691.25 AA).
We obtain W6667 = 11.8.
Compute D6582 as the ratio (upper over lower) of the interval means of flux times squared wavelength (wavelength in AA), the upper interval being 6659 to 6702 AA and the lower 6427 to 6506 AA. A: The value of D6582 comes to 1.04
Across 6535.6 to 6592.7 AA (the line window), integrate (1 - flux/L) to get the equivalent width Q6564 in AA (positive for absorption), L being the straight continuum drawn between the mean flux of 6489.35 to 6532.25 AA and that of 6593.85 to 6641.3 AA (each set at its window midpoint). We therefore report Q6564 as -2.3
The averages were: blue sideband 11.7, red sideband 11.9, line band 12.3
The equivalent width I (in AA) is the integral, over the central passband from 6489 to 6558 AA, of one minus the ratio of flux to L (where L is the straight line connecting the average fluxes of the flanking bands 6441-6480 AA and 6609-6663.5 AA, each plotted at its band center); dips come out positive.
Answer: 0.66 AA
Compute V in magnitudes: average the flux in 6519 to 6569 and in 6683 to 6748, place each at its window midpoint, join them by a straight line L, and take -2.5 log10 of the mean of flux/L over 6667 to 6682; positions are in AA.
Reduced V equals 0.04 mag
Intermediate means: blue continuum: 12.2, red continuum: 11.9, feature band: 11.5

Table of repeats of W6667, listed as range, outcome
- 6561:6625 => 12.1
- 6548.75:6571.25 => 12.2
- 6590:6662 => 12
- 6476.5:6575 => 12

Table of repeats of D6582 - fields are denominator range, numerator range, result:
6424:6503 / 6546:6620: 1.05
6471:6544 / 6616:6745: 1.05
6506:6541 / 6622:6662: 1.02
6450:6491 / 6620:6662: 1.05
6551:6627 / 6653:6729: 1.01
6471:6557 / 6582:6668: 1.03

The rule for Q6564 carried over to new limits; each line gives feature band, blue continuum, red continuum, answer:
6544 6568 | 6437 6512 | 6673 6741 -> -0.77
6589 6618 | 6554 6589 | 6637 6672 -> 0.61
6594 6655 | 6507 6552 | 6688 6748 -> 0.57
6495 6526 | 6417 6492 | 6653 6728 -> 0.66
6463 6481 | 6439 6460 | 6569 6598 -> 0.39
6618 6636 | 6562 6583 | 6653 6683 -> -0.48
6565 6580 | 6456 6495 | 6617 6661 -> -0.10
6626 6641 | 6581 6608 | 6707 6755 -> 0.27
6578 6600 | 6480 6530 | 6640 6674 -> -1.01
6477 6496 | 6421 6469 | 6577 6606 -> 0.71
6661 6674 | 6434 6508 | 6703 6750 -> 0.38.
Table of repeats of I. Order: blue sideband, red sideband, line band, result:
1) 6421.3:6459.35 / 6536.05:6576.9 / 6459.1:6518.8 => 1.8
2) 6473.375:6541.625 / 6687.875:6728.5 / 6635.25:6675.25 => 0.5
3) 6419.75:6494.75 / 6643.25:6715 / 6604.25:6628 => 0.0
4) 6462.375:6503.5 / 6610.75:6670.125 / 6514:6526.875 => -0.6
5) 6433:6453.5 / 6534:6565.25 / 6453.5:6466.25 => 0.0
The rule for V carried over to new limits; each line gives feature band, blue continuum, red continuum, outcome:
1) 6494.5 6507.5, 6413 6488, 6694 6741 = 0.10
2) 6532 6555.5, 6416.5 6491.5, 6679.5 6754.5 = -0.04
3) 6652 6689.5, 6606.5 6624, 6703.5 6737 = 0.02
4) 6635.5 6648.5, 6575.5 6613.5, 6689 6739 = 0.00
